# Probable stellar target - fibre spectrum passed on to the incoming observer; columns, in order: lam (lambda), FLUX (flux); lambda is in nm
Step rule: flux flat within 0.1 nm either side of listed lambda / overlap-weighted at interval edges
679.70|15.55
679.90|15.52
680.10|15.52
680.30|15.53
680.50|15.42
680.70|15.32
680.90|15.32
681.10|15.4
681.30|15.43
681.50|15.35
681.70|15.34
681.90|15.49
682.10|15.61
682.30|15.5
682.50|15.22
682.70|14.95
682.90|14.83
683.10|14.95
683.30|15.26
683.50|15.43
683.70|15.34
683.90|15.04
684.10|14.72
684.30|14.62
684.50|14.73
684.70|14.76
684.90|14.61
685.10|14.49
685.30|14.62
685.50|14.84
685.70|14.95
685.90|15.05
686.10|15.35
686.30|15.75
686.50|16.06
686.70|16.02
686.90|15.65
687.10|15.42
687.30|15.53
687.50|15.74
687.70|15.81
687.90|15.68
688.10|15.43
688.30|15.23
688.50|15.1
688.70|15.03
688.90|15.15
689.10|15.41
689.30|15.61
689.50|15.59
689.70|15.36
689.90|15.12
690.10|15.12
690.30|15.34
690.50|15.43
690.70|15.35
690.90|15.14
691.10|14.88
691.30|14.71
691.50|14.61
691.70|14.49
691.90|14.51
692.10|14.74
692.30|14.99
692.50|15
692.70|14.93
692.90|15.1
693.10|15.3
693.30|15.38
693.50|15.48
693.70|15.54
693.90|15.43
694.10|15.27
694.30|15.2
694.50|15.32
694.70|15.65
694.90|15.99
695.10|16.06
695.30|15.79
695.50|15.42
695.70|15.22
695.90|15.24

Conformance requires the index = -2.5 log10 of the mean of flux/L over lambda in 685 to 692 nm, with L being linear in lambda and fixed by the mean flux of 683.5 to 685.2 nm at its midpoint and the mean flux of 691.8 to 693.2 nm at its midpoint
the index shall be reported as -0.03 mag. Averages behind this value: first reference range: 14.8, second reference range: 14.9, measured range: 15.2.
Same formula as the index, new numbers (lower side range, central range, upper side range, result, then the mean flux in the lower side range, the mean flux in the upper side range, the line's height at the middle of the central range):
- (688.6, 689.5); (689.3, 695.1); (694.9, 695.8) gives 0.021 mag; 15.3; 15.7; 15.5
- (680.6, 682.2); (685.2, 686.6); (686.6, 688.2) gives 0.026 mag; 15.4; 15.7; 15.6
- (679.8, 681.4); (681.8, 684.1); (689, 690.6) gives 0.014 mag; 15.4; 15.4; 15.4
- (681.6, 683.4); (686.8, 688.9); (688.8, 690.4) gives -0.009 mag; 15.2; 15.3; 15.3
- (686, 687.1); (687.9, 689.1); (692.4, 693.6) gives 0.023 mag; 15.7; 15.2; 15.6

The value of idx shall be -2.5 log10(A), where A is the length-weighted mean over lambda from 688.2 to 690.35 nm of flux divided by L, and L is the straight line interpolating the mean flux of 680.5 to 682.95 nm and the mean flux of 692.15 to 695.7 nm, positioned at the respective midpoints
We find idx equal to 0.01 mag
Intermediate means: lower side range 15.3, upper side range 15.4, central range 15.3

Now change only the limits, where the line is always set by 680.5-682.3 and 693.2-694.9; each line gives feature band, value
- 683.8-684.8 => 0.046 mag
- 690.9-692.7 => 0.048 mag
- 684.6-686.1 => 0.045 mag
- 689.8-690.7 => 0.012 mag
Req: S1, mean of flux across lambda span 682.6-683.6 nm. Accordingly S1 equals 15.1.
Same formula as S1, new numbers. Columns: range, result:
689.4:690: 15.4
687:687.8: 15.6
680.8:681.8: 15.4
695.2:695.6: 15.6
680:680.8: 15.4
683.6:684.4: 14.9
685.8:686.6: 15.6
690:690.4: 15.2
